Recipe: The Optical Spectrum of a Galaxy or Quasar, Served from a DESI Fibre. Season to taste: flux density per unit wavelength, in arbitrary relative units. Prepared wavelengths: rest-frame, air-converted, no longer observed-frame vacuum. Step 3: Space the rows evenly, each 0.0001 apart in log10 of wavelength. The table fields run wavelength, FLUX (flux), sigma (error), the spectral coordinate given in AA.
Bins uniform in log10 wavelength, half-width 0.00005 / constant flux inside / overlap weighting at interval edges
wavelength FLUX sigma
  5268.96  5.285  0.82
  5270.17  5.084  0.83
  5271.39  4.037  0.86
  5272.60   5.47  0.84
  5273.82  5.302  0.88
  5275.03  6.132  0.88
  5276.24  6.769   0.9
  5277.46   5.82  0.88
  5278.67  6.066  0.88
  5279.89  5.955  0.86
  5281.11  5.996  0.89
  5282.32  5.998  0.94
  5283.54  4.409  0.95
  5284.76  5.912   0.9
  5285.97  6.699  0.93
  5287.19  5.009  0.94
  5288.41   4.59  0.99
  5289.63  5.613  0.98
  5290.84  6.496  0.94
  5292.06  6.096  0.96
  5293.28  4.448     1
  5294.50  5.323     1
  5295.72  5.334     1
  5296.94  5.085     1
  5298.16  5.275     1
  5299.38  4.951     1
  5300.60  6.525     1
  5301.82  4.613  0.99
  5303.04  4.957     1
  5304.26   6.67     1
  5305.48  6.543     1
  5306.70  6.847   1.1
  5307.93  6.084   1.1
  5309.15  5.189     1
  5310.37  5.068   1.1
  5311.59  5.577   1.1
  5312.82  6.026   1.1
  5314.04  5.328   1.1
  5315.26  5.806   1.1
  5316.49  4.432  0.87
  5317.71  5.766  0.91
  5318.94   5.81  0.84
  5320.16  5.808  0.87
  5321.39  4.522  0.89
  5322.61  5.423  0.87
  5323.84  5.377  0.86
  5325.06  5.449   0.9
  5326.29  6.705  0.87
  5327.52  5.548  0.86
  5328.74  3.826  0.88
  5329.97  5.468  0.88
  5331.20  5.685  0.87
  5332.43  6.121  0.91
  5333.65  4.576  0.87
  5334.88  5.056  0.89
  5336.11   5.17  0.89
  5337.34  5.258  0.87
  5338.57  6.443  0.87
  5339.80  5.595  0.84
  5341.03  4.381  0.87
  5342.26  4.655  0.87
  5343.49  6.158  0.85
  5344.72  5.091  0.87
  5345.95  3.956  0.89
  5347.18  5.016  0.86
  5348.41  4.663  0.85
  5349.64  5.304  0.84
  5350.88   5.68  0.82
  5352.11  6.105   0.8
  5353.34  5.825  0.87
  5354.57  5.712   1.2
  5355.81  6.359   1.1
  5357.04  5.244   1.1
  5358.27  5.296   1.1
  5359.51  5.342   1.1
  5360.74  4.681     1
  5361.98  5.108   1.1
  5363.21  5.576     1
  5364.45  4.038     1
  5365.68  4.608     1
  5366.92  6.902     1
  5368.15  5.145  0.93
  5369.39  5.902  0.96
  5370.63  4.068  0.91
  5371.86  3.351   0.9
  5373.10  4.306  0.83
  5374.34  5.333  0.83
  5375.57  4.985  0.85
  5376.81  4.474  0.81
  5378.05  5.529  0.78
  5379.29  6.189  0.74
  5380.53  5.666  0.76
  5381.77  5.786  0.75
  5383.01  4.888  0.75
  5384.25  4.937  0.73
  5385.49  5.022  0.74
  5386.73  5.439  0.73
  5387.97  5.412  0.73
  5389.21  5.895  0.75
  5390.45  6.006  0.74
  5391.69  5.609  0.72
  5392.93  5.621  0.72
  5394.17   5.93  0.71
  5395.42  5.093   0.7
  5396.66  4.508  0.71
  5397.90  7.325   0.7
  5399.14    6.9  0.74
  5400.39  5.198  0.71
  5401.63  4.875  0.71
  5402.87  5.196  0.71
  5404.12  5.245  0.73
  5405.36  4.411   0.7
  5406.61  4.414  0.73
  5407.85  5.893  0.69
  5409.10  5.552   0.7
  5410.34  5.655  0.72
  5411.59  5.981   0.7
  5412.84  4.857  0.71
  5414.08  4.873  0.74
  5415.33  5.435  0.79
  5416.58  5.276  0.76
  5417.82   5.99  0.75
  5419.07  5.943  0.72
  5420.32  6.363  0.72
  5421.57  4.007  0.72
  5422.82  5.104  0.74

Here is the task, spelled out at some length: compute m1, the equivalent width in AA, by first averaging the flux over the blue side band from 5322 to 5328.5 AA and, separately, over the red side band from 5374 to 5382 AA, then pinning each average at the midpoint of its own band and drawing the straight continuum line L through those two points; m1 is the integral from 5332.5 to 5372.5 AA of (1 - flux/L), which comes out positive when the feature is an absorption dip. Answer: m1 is 2.1 AA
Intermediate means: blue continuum 5.6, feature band 5.21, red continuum 5.41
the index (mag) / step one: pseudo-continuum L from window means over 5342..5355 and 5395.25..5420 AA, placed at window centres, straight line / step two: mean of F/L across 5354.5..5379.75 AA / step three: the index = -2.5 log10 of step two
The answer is 0.05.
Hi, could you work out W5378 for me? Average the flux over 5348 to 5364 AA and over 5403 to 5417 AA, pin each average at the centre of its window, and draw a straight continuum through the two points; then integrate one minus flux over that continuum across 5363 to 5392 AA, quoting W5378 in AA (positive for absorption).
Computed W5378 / 0.8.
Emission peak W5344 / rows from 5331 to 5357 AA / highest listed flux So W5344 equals 6.443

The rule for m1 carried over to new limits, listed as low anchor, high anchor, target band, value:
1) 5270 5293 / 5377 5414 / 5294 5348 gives 1.6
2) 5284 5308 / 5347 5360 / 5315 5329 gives 0.5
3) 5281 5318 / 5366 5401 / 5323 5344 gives 0.5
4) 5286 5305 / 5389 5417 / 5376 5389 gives 0.3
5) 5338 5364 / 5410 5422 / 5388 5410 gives -0.4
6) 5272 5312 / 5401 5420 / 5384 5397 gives -0.1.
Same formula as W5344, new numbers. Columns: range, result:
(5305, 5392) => 6.902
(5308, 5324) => 6.026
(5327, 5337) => 6.121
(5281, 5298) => 6.699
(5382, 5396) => 6.006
